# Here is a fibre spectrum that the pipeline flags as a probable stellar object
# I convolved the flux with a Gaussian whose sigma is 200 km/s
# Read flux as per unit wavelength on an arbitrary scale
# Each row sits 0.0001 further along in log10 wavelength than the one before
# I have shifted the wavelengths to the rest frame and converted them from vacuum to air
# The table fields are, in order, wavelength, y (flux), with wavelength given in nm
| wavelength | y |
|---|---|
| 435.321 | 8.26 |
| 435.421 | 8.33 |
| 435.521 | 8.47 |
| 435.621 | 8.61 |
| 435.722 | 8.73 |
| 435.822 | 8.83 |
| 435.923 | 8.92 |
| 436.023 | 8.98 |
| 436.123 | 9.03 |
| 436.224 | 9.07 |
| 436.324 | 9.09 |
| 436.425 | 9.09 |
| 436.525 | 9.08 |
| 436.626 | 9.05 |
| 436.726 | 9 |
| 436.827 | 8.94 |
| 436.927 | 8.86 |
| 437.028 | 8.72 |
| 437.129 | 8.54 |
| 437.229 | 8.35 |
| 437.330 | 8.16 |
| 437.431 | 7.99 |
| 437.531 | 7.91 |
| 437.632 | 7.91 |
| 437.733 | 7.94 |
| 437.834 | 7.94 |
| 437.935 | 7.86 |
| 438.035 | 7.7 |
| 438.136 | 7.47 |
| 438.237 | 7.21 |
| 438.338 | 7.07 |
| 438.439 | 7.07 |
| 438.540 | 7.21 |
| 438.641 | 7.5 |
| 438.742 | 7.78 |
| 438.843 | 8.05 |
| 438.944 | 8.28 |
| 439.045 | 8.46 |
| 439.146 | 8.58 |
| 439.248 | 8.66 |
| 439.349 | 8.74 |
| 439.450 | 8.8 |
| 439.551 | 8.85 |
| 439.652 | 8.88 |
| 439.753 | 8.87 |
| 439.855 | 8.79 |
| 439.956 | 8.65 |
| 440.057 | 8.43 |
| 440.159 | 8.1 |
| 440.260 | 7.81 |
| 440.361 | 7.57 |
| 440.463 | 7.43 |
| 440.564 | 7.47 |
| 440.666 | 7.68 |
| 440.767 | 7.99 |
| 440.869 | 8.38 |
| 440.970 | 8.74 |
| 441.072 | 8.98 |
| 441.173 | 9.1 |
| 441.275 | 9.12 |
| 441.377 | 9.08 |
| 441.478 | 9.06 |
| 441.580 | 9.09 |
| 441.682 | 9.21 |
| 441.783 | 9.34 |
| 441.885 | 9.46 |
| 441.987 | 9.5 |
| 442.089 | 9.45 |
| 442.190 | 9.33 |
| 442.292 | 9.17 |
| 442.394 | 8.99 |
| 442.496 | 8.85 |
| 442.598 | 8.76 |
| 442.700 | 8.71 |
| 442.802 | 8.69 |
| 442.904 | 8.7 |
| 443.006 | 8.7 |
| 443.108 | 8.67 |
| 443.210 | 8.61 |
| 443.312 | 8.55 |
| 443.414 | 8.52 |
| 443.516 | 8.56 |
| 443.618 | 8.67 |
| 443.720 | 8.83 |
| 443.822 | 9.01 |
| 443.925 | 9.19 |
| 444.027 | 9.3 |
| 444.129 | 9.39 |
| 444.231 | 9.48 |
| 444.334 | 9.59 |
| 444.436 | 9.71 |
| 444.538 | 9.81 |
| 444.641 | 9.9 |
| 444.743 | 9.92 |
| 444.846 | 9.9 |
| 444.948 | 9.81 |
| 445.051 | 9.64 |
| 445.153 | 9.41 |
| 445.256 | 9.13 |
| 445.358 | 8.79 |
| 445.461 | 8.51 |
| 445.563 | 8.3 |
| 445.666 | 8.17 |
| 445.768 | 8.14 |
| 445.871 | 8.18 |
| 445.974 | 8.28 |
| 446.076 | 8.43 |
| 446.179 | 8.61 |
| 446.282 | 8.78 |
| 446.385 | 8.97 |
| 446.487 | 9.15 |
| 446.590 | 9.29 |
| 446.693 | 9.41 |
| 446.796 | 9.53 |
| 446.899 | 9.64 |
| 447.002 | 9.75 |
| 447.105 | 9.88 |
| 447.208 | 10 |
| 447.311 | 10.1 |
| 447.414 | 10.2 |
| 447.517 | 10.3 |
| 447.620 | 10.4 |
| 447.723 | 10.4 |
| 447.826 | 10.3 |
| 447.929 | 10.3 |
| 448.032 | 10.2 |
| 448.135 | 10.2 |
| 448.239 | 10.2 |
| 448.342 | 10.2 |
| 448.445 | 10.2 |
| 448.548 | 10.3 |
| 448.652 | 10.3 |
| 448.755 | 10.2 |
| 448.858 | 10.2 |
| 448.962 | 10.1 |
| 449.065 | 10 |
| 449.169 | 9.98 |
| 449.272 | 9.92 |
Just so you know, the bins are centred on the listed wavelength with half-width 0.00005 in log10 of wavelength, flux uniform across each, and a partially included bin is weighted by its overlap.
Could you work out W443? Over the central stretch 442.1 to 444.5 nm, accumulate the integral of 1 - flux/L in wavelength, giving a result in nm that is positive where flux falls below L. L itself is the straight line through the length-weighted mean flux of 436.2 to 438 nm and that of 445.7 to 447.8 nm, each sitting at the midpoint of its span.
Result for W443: 0.03 nm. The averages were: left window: 8.52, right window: 9.38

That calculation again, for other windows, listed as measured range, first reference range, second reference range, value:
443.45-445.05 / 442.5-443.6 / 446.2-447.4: -0.09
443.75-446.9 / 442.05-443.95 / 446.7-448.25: 0.11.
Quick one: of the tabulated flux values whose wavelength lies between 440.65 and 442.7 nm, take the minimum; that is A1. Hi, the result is 7.68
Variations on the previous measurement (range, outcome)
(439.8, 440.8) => 7.43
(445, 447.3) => 8.14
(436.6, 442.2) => 7.07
